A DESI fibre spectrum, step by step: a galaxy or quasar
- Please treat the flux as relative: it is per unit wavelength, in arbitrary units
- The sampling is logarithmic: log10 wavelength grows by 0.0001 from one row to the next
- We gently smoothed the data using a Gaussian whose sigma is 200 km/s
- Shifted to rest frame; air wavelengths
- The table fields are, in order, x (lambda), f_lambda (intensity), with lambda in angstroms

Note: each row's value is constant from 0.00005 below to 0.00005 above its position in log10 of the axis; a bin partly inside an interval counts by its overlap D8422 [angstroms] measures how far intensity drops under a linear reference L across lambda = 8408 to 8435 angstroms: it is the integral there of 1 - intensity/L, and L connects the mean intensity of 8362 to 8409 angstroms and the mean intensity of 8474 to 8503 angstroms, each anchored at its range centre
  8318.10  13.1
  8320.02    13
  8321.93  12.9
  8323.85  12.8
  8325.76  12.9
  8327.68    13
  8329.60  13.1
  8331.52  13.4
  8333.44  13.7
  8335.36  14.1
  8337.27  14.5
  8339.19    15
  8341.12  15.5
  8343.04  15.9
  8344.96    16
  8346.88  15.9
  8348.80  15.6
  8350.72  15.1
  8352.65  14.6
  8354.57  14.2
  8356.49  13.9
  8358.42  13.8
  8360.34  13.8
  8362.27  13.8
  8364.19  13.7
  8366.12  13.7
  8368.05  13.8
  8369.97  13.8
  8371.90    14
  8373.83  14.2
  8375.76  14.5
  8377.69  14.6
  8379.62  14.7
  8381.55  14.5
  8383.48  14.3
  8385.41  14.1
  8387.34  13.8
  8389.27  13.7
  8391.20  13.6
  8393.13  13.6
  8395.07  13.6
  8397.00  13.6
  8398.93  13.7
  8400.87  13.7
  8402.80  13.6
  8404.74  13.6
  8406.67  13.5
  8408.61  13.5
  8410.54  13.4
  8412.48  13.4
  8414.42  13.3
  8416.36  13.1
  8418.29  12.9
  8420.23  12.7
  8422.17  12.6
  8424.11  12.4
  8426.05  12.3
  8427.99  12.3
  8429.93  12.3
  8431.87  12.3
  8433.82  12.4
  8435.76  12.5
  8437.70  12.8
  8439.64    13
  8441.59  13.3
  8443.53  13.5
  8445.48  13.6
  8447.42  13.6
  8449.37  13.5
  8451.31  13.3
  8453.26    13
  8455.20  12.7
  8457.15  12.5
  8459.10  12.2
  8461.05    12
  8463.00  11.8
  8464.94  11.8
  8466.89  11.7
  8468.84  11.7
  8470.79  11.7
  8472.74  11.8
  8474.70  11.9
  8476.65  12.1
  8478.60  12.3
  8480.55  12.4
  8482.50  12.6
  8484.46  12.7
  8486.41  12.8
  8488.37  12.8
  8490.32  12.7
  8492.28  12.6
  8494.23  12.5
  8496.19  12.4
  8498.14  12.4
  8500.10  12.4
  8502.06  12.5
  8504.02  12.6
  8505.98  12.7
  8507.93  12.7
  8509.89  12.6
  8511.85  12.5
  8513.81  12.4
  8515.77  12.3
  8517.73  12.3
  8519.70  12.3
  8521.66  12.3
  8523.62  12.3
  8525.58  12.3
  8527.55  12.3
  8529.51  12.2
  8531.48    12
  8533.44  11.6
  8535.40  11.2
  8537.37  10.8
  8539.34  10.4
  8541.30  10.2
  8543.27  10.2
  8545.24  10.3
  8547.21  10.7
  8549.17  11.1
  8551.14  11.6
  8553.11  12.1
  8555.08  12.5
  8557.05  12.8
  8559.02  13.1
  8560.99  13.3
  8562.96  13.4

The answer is 1.3 angstroms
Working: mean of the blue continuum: 13.9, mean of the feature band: 12.8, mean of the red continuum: 12.5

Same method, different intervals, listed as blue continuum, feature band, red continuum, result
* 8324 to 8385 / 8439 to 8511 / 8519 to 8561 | 0.2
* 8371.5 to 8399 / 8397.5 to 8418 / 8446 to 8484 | 0.2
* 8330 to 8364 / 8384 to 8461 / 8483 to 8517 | 2.6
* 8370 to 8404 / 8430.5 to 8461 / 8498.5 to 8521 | 0.8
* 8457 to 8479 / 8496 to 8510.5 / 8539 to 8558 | -1.2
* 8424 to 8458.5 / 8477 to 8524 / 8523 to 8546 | -2.5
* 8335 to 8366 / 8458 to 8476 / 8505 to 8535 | 1.7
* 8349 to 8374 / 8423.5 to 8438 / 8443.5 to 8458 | 1.1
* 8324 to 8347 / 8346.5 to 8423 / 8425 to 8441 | -2.7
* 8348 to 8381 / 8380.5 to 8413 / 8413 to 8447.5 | -0.5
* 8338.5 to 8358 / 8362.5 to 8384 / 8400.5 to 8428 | 0.3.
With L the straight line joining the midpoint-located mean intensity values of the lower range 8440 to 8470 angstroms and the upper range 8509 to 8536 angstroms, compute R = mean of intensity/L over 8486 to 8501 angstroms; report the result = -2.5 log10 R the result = -0.01 mag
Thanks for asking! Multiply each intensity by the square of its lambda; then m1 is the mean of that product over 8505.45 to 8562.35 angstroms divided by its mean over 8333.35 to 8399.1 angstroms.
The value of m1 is 0.9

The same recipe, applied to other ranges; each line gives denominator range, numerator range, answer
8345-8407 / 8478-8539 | 0.90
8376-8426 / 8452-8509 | 0.93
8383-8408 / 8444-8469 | 0.93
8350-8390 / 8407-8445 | 0.92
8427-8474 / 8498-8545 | 0.97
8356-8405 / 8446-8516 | 0.92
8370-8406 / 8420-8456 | 0.93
